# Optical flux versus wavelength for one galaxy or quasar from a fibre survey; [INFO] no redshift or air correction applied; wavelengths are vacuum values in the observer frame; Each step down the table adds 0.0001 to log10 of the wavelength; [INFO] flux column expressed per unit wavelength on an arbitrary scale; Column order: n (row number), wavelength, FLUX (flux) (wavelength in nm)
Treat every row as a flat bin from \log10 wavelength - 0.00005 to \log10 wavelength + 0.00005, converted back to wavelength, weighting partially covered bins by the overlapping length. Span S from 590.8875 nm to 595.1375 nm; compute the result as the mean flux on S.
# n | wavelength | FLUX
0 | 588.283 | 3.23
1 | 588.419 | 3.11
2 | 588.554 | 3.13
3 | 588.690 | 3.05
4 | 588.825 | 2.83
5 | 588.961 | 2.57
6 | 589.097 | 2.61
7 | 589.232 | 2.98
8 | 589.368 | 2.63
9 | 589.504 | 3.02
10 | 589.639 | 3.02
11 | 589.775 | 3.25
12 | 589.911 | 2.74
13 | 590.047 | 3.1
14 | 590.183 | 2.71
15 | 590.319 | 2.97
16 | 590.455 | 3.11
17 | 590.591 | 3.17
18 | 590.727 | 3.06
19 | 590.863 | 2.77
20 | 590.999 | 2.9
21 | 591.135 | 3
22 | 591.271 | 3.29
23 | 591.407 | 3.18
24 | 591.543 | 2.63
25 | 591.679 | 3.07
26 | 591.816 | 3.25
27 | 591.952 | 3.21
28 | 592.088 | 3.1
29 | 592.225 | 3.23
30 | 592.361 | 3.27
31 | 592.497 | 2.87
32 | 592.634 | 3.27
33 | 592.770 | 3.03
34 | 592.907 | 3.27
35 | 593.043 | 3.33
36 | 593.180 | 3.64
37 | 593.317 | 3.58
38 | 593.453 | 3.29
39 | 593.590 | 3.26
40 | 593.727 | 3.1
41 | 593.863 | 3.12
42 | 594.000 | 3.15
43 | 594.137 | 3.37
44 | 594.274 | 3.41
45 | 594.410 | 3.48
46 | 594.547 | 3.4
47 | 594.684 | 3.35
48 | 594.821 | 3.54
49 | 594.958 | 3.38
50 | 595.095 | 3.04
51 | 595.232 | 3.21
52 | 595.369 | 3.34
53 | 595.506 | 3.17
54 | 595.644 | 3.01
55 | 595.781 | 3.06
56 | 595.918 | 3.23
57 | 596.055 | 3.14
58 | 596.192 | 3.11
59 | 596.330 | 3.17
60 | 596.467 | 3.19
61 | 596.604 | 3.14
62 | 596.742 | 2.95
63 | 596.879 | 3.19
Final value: 3.22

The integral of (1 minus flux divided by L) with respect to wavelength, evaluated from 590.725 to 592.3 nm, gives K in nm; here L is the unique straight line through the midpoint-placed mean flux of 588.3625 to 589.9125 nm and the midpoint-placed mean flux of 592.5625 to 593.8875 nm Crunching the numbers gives 0.04 nm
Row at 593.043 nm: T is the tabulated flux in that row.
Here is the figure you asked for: 3.33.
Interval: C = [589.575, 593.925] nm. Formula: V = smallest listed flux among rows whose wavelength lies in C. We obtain 2.63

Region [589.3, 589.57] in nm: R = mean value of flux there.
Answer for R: 2.82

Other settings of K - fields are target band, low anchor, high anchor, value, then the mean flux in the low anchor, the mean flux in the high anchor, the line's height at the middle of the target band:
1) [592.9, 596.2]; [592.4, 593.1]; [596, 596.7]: -0.14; 3.16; 3.14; 3.15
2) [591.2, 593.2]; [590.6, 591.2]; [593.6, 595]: -0.04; 2.96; 3.33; 3.1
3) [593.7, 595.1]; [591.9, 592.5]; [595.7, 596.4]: -0.08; 3.17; 3.14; 3.15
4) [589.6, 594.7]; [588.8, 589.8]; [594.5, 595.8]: -0.18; 2.85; 3.25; 3.05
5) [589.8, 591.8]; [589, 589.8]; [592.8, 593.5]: 0.06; 2.89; 3.4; 3.08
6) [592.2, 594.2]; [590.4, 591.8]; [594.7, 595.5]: -0.05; 3.03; 3.3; 3.17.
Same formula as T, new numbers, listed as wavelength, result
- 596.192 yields 3.11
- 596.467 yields 3.19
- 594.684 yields 3.35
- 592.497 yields 2.87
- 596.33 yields 3.17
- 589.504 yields 3.02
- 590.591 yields 3.17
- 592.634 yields 3.27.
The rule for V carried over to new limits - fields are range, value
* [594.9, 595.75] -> 3.01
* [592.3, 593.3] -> 2.87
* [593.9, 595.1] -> 3.04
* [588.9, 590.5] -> 2.57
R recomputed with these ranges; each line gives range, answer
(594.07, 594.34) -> 3.39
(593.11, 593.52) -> 3.5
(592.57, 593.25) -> 3.31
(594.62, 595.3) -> 3.3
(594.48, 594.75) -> 3.37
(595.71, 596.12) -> 3.15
